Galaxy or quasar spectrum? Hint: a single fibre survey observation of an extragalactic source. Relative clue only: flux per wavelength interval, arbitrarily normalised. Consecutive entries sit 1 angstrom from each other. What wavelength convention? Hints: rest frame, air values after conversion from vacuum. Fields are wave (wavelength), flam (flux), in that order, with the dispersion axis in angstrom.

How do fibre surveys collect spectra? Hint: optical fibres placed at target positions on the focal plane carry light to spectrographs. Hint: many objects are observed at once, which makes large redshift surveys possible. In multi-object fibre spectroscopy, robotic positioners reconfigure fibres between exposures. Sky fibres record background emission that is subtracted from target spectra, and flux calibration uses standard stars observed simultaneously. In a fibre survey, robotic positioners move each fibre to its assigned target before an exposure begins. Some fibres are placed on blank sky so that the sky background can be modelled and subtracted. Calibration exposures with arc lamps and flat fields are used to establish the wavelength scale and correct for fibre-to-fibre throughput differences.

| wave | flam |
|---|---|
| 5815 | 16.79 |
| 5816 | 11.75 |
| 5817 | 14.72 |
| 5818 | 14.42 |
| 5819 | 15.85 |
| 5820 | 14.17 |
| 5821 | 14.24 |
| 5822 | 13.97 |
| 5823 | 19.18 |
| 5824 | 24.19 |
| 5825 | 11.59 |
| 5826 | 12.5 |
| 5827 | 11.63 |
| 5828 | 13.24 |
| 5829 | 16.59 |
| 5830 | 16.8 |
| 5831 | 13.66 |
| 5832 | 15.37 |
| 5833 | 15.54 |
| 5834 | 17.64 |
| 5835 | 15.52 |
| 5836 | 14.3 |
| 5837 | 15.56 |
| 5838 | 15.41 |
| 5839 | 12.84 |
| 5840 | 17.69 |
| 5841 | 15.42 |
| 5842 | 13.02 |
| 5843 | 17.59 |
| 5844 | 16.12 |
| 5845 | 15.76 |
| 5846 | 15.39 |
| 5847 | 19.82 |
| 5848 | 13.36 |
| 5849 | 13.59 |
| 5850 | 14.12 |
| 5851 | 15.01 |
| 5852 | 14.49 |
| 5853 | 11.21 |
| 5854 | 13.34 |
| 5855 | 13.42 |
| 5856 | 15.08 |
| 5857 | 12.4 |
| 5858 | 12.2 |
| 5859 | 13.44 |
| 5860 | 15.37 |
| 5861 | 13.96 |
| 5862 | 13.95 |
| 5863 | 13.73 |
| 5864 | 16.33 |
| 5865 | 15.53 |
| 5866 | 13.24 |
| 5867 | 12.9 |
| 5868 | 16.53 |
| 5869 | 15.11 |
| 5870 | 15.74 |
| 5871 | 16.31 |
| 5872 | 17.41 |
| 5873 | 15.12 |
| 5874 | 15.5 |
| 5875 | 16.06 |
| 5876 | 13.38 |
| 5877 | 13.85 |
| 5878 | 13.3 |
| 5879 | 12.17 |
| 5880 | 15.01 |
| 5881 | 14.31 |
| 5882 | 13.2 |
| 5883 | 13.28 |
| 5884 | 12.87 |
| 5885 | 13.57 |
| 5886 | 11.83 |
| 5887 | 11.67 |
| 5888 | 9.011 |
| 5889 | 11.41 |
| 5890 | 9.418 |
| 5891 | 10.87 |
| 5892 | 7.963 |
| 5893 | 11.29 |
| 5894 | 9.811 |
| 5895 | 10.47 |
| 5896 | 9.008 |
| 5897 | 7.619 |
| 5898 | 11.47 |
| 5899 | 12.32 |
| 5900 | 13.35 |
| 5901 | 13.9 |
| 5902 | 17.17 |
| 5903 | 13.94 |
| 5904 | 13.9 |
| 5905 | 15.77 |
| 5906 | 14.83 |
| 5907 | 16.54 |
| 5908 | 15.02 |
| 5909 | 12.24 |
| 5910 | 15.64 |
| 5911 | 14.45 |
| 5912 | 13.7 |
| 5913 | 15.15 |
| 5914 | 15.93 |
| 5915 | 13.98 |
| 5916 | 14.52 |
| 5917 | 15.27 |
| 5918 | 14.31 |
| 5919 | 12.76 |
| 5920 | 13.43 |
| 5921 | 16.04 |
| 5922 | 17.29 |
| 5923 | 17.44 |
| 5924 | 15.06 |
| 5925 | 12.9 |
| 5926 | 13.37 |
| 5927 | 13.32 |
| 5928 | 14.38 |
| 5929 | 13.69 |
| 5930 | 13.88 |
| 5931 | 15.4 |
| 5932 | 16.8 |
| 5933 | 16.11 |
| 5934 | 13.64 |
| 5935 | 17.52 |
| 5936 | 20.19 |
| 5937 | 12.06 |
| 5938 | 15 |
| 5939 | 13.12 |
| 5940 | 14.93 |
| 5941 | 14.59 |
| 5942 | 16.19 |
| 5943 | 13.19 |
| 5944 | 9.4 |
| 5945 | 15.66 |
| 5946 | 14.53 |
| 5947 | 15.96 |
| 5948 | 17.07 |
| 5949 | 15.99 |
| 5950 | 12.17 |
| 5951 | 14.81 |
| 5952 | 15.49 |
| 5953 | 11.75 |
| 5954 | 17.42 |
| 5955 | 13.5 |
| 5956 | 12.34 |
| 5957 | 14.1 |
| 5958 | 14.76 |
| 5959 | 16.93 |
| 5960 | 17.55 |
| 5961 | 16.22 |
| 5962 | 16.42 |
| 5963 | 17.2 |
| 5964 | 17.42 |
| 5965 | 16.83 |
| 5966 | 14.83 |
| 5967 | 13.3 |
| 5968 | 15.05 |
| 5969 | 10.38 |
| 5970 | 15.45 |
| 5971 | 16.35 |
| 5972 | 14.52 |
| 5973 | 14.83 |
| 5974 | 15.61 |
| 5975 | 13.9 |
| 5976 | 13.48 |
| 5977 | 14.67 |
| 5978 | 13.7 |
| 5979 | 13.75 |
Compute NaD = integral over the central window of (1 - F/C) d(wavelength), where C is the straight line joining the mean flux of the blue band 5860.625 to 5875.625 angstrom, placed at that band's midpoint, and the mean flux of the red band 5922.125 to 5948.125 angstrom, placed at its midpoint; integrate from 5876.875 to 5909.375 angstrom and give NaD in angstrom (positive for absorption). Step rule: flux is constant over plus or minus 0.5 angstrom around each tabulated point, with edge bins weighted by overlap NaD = 5.5 angstrom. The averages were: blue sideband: 15.2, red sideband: 14.8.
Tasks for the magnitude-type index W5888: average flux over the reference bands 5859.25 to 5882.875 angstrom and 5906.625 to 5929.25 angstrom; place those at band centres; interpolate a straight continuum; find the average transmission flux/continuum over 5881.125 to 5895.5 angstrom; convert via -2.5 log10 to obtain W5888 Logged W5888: 0.28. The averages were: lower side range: 14.7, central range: 11.3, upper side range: 14.6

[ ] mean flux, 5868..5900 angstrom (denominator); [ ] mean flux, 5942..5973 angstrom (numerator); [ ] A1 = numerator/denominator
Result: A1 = 1.2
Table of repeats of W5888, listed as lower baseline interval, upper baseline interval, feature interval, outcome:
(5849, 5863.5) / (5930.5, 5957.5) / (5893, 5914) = 0.075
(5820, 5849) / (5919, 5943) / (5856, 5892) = 0.120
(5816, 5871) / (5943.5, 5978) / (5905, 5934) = 0.007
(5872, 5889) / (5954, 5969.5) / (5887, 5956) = 0.036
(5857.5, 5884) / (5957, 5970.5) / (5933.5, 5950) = 0.029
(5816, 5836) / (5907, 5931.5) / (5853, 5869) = 0.070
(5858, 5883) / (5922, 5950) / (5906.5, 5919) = 0.008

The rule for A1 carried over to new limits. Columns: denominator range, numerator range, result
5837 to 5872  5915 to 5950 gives 1.00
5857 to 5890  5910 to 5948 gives 1.06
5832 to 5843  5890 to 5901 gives 0.68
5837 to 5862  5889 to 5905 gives 0.80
